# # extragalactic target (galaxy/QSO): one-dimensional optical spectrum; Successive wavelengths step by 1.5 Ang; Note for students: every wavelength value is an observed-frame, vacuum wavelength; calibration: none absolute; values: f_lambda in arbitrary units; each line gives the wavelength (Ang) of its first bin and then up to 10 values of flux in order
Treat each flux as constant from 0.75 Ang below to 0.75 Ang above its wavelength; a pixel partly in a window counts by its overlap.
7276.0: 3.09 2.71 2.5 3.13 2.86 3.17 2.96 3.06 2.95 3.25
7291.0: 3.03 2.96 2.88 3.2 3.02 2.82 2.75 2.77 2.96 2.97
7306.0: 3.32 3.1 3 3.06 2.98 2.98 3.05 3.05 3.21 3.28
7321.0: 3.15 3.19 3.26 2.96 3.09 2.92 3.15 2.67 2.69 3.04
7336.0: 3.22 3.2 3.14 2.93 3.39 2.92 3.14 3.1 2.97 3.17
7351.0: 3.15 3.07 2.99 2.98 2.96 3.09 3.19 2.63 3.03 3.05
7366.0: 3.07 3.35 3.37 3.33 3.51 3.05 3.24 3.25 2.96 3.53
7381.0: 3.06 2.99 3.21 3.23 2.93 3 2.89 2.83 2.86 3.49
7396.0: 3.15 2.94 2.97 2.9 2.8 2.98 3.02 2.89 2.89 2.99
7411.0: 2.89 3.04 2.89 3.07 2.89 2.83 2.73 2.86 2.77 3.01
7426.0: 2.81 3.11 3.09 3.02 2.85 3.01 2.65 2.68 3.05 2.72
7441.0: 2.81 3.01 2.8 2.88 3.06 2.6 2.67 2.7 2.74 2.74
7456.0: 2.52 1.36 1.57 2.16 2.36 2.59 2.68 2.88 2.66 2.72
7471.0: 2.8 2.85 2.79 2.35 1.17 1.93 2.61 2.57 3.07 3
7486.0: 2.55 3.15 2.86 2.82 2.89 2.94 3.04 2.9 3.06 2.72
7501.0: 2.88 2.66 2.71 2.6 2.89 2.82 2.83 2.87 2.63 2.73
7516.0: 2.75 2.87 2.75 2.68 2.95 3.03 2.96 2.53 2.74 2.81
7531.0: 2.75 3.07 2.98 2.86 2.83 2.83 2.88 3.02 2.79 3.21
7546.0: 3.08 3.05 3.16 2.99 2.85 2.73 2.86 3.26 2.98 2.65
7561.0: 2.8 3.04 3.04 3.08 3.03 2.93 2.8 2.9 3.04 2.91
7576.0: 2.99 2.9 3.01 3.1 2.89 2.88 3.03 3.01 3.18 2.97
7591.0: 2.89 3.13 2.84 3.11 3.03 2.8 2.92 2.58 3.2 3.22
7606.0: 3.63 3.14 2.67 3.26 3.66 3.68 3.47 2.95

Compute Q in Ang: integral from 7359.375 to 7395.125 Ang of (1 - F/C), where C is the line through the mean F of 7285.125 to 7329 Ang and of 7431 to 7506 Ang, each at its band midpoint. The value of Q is -3.1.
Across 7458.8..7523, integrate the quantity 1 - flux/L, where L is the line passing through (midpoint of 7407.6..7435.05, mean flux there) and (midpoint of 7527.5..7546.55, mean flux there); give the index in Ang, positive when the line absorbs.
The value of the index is 4.9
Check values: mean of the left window 2.92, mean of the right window 2.91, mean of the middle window 2.69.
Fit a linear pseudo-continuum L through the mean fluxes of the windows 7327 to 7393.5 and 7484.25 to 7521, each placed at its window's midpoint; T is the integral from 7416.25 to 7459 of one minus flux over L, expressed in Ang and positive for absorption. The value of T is 2.6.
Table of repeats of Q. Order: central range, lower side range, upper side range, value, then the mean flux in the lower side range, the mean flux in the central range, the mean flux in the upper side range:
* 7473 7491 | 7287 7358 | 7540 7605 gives 2.55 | 3.04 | 2.57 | 2.97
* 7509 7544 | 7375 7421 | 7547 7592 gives 1.66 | 3.01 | 2.83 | 2.97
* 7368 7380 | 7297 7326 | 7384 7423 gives -1.16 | 3.05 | 3.28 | 2.96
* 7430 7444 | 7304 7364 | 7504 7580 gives 0.55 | 3.06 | 2.86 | 2.89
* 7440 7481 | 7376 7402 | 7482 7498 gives 6.14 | 3.06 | 2.52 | 2.92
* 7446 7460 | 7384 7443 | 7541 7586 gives 2.40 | 2.94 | 2.44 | 2.97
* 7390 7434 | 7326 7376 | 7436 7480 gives -2.73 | 3.09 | 2.95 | 2.55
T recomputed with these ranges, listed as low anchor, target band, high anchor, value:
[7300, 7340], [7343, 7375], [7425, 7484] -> -2.0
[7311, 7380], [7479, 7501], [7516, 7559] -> 0.7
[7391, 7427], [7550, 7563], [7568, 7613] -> 0.5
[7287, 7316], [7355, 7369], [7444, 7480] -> -1.3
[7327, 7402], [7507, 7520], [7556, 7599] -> 0.9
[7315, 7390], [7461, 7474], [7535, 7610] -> 1.5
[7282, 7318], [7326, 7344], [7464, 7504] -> -0.5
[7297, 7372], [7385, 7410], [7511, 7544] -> 0.0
